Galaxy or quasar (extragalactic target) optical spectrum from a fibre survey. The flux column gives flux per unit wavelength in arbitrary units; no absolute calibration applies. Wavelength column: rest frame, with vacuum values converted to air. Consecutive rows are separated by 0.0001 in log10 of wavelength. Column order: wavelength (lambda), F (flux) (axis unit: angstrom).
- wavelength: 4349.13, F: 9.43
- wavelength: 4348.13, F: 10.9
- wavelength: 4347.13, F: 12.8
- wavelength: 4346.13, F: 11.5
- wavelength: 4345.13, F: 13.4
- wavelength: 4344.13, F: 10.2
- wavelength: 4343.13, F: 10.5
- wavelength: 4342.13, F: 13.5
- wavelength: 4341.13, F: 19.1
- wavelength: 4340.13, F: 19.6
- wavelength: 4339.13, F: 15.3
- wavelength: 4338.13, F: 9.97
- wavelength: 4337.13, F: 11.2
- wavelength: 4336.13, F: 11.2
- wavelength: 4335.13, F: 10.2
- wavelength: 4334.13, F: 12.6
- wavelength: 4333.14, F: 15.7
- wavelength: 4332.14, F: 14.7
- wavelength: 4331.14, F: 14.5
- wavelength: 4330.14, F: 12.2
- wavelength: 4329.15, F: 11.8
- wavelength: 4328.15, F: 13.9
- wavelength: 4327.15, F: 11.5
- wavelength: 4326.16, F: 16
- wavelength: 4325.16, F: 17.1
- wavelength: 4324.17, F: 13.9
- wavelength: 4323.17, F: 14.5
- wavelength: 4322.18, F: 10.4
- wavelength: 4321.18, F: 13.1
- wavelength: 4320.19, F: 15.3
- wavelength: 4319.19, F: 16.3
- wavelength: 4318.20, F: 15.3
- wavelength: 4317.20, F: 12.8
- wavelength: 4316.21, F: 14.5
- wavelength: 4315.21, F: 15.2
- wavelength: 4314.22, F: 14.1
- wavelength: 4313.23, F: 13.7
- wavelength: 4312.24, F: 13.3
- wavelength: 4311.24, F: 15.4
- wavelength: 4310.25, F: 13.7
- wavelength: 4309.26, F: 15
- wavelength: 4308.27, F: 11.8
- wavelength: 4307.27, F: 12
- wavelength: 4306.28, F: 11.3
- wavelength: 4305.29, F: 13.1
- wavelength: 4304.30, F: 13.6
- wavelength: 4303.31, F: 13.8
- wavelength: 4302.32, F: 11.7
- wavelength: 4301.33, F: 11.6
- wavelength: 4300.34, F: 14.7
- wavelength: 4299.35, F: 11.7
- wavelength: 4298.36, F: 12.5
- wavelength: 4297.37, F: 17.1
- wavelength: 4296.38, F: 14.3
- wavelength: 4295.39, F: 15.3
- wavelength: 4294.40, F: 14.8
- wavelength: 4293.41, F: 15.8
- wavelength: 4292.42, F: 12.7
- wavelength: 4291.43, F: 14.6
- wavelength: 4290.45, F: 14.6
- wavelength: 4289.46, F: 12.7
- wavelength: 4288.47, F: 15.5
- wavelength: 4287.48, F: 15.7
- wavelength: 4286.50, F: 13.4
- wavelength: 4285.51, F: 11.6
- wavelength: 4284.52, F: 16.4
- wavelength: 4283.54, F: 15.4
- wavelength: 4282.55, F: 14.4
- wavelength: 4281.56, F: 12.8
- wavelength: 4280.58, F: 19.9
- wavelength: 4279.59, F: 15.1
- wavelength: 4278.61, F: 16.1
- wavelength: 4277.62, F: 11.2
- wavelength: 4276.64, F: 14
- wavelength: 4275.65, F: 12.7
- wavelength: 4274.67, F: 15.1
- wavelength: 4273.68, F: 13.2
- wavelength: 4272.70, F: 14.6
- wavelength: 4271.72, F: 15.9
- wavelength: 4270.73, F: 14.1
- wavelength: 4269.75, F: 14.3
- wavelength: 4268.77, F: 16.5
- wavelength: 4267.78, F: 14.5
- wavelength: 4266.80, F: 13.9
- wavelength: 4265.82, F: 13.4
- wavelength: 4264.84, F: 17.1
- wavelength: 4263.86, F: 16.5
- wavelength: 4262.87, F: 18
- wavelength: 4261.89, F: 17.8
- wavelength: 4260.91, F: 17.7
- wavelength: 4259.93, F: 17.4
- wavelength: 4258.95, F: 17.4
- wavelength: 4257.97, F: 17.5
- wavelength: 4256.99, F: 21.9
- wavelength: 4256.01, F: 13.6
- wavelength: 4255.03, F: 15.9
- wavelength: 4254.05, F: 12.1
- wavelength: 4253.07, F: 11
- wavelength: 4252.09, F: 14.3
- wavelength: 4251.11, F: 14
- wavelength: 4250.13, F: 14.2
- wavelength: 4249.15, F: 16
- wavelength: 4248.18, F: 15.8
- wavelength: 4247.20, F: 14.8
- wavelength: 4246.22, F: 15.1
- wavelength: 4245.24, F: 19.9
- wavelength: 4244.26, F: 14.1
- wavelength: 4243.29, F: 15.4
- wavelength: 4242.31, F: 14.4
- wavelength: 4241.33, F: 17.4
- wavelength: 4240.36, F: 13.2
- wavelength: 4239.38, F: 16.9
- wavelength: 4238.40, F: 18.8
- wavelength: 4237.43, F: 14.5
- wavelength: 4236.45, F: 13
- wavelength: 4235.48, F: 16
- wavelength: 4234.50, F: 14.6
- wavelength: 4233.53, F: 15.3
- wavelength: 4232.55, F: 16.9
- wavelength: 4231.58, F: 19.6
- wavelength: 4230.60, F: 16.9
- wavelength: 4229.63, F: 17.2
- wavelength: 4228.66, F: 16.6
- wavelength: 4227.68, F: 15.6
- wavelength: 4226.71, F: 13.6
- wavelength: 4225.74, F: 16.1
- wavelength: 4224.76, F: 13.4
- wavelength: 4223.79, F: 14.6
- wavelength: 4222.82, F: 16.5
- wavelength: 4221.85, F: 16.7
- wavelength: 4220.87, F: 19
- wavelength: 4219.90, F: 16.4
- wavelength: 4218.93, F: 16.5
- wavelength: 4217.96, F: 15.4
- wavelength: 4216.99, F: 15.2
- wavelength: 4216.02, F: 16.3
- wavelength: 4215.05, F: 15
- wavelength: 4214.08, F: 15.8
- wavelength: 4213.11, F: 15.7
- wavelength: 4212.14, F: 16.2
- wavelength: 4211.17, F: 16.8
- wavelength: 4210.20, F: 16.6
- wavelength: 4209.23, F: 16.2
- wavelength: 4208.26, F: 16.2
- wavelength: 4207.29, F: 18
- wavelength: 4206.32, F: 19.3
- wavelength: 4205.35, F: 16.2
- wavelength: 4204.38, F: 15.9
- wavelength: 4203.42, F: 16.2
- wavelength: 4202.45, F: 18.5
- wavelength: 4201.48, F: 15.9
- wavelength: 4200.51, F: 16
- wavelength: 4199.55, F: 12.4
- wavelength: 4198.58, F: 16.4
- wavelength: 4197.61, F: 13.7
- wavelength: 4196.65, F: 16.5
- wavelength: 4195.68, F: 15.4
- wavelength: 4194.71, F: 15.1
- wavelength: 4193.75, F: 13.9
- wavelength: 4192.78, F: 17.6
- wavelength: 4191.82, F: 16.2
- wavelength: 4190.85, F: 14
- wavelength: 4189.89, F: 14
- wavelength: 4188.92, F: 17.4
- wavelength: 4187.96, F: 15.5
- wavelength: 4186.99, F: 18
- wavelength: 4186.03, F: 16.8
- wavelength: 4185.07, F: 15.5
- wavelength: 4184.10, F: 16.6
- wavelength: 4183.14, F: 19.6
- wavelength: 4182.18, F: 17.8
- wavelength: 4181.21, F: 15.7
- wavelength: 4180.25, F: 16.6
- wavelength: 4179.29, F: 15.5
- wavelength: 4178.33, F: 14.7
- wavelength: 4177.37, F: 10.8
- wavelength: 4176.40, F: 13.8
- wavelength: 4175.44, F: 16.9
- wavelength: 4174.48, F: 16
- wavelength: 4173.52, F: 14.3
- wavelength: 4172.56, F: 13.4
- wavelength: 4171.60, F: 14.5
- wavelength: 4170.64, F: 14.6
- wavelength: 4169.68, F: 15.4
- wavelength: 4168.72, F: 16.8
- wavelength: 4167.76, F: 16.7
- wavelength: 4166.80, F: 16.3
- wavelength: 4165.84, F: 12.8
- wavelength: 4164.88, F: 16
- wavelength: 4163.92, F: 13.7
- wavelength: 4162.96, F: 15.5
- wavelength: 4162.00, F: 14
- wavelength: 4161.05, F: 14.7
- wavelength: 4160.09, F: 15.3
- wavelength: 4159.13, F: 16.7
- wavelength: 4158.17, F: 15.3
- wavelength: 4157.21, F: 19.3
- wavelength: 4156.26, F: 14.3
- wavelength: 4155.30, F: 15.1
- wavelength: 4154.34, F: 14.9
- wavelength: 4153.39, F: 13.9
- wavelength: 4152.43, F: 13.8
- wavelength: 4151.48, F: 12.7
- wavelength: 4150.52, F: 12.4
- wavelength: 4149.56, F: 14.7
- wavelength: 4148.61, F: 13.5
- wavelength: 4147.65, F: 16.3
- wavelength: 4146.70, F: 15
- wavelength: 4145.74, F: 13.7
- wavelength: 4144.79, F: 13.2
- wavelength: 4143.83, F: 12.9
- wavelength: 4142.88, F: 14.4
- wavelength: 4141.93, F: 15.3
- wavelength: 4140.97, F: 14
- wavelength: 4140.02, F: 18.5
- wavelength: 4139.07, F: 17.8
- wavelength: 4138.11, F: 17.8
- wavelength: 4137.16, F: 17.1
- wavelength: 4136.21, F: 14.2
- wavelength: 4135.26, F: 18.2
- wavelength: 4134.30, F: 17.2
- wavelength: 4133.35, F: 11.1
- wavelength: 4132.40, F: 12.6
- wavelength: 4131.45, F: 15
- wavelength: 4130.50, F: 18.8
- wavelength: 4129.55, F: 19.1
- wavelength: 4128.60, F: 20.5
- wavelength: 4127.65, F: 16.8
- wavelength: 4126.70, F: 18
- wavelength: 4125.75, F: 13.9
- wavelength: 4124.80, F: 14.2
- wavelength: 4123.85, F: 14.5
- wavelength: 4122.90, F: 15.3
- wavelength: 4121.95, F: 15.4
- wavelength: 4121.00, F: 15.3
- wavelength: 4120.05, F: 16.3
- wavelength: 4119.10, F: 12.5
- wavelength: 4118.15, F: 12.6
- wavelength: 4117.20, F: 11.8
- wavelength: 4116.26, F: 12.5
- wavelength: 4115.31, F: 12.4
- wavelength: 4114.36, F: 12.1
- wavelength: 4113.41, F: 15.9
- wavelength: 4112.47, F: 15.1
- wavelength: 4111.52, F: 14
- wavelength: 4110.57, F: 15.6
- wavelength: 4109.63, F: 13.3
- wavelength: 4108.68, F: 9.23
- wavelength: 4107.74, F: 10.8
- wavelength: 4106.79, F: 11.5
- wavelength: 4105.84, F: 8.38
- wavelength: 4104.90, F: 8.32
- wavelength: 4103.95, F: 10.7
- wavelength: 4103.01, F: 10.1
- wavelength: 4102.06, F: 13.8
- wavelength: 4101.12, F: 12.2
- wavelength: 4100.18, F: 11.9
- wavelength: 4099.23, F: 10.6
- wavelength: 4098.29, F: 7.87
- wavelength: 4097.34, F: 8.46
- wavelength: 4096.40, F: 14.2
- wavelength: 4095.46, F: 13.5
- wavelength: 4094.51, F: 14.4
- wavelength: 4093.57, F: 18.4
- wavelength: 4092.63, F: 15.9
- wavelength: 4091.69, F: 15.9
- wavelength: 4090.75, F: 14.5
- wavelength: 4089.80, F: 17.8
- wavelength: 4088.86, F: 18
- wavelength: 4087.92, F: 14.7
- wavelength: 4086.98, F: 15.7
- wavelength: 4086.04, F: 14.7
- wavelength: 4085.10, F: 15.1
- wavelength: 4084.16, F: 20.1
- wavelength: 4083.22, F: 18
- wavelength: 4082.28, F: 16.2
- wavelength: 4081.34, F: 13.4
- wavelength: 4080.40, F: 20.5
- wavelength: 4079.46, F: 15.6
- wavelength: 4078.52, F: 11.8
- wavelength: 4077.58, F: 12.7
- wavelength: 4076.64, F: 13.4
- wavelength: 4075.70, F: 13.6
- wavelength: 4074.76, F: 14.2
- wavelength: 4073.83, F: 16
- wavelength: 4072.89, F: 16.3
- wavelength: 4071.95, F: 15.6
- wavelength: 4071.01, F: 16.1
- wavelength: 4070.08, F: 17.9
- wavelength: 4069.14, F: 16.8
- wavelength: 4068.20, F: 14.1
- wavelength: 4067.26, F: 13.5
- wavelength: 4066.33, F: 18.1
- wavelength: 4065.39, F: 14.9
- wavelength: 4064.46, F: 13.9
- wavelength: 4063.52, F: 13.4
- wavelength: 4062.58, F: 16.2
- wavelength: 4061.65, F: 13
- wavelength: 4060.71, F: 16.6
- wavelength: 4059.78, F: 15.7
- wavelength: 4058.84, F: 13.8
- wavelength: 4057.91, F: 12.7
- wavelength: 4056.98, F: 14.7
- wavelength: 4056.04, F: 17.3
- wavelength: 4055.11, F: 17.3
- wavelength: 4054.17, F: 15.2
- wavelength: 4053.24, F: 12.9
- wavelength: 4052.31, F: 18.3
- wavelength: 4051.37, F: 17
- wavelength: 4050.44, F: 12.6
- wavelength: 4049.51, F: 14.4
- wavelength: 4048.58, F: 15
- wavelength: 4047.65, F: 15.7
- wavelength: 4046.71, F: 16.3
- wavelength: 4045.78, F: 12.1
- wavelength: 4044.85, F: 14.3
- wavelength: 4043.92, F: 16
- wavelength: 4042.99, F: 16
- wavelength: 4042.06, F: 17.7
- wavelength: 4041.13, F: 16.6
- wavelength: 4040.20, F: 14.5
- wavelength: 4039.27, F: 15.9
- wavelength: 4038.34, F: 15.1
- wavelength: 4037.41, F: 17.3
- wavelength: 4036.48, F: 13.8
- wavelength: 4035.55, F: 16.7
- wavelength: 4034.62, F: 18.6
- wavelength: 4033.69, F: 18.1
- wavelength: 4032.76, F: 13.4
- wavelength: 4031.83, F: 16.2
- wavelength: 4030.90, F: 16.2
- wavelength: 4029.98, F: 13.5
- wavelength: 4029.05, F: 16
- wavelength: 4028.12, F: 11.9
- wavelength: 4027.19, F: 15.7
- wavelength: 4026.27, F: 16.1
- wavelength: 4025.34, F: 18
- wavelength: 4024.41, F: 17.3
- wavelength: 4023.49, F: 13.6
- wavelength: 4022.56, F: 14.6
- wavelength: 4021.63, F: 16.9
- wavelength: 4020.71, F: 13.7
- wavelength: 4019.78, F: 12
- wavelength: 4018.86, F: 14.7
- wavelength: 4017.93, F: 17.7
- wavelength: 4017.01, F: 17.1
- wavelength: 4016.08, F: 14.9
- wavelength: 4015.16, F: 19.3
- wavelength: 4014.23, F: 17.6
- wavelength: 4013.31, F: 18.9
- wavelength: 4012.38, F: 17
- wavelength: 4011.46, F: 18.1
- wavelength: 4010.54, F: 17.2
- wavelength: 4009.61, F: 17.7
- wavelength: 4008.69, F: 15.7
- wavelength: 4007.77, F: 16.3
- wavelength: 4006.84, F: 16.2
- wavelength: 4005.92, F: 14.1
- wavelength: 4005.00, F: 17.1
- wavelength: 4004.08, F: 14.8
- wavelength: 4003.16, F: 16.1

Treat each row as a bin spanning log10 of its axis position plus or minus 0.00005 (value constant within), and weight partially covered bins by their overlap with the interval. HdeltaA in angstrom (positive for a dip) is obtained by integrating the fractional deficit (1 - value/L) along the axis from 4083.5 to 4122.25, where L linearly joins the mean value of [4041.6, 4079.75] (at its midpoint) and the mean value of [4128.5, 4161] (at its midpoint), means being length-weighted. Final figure 4.5 angstrom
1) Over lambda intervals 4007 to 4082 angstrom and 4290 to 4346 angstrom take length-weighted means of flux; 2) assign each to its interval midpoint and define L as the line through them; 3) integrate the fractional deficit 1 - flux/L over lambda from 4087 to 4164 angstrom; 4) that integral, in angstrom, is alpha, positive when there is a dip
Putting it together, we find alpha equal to 3.4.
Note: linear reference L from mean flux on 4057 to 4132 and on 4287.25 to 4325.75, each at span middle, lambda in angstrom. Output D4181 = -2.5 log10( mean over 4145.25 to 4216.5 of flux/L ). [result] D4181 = -0.09 mag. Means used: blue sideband 14.5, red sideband 14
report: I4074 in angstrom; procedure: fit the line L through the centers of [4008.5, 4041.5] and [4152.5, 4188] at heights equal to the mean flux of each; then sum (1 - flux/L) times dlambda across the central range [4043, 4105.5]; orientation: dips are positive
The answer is 4.6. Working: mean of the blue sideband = 16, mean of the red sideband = 15.5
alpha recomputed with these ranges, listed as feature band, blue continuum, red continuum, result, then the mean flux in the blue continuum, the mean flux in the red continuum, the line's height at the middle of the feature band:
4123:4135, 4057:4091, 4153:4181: -0.6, 15.4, 15.1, 15.2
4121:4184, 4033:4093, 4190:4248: 1.6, 15.6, 15.9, 15.8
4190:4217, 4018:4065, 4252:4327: -2.1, 15.3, 14.6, 14.8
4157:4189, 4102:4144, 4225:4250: -1.3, 14.4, 15.9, 15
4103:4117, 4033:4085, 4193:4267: 3.2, 15.5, 15.9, 15.6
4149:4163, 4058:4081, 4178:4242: 0.8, 15.1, 16.1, 15.7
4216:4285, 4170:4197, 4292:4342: -4.2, 15.6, 13.8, 14.7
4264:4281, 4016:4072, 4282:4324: -0.9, 15.4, 13.9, 14.1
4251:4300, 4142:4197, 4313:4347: -2.7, 15.2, 13.7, 14.2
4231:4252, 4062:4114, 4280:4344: -2.5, 14.2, 13.9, 14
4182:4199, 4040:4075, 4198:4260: -0.3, 15.4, 15.9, 15.8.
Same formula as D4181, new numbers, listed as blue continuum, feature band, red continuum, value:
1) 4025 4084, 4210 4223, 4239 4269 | -0.042 mag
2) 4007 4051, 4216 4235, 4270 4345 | -0.116 mag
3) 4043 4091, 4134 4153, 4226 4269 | 0.033 mag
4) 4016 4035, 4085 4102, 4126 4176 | 0.102 mag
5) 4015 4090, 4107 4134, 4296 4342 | 0.045 mag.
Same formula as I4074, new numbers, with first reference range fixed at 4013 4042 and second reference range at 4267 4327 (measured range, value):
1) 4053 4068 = 0.67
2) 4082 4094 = -0.81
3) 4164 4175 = -0.10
